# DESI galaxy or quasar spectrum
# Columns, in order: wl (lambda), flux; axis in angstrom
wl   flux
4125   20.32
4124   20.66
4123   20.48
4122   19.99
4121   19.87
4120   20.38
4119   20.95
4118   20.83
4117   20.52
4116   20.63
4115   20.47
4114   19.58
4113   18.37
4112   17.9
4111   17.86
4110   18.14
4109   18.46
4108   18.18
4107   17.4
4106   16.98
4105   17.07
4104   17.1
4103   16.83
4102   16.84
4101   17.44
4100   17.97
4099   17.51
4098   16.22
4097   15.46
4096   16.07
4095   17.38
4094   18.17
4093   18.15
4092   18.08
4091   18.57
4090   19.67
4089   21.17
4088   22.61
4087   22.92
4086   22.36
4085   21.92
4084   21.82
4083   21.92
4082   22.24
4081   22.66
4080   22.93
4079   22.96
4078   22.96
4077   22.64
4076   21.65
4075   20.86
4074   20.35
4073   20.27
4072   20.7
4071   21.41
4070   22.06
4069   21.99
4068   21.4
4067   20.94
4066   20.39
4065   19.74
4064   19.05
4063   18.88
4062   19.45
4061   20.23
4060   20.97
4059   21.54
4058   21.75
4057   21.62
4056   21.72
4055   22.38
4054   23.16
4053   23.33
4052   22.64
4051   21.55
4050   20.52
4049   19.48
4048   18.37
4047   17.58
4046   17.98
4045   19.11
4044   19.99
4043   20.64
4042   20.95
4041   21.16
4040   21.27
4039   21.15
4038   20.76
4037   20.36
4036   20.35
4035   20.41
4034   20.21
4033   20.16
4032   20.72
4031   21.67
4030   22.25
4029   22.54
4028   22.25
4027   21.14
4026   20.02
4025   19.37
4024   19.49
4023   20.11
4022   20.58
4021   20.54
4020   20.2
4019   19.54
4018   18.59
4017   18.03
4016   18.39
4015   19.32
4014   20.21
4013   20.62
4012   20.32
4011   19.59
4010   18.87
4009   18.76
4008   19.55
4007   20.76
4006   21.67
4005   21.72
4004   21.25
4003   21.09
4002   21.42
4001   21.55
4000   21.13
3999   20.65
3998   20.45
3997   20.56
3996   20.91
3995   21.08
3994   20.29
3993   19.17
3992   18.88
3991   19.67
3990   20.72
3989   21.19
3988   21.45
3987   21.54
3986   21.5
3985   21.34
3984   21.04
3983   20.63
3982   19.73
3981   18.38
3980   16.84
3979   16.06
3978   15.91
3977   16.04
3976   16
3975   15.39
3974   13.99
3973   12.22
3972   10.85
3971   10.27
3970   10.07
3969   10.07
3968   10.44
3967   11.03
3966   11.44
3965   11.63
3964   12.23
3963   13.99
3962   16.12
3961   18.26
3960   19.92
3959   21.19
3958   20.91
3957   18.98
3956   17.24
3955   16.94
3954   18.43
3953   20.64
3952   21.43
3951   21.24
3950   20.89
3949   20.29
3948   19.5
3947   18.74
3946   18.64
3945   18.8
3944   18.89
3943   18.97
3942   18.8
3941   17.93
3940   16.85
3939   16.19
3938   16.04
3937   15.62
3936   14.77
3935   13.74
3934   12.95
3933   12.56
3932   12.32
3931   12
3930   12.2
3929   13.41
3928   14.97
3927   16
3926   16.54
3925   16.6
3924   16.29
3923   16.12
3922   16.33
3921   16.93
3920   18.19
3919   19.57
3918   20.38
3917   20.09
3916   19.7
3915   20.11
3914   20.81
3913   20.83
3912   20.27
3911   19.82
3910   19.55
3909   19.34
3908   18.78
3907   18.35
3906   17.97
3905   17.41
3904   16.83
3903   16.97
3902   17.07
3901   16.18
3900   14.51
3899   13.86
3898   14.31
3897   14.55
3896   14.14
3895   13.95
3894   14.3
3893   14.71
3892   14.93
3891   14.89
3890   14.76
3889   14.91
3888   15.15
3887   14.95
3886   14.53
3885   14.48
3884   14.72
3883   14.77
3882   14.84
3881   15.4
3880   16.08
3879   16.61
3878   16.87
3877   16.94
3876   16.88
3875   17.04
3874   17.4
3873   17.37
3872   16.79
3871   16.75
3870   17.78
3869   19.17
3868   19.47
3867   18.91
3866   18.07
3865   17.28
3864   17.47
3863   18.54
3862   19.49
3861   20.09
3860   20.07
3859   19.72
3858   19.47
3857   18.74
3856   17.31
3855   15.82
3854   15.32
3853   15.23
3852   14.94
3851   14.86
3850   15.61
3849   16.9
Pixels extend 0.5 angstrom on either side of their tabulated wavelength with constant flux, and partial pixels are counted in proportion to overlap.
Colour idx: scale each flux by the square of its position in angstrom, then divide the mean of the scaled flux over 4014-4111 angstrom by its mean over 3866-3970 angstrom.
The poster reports 1.30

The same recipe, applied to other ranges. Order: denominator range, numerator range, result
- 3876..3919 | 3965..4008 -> 1.13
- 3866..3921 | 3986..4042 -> 1.28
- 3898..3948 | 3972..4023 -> 1.18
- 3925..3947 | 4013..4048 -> 1.35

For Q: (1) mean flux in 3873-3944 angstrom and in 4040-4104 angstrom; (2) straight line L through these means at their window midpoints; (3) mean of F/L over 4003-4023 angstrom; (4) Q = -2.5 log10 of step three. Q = -0.060 mag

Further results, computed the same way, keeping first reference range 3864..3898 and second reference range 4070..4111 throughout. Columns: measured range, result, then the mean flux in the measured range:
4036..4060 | -0.11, 20.8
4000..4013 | -0.13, 20.6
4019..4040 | -0.12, 20.7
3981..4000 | -0.15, 20.6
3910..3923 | -0.16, 19.3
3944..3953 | -0.16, 19.9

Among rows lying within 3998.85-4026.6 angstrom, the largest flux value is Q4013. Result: 21.72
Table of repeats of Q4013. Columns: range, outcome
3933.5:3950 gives 20.89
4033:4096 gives 23.33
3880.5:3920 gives 20.83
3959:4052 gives 22.64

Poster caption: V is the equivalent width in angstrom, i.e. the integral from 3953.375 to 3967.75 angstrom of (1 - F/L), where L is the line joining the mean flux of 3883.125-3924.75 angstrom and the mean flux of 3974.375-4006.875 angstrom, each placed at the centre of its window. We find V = 1.9 angstrom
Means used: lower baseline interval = 16.8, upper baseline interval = 19.8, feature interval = 16.2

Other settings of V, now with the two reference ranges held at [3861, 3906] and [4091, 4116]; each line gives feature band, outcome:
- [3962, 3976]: 3.9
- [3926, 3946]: 1.3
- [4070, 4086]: -3.9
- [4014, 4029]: -2.4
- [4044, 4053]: -1.3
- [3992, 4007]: -3.4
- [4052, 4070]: -3.8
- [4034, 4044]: -2.0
